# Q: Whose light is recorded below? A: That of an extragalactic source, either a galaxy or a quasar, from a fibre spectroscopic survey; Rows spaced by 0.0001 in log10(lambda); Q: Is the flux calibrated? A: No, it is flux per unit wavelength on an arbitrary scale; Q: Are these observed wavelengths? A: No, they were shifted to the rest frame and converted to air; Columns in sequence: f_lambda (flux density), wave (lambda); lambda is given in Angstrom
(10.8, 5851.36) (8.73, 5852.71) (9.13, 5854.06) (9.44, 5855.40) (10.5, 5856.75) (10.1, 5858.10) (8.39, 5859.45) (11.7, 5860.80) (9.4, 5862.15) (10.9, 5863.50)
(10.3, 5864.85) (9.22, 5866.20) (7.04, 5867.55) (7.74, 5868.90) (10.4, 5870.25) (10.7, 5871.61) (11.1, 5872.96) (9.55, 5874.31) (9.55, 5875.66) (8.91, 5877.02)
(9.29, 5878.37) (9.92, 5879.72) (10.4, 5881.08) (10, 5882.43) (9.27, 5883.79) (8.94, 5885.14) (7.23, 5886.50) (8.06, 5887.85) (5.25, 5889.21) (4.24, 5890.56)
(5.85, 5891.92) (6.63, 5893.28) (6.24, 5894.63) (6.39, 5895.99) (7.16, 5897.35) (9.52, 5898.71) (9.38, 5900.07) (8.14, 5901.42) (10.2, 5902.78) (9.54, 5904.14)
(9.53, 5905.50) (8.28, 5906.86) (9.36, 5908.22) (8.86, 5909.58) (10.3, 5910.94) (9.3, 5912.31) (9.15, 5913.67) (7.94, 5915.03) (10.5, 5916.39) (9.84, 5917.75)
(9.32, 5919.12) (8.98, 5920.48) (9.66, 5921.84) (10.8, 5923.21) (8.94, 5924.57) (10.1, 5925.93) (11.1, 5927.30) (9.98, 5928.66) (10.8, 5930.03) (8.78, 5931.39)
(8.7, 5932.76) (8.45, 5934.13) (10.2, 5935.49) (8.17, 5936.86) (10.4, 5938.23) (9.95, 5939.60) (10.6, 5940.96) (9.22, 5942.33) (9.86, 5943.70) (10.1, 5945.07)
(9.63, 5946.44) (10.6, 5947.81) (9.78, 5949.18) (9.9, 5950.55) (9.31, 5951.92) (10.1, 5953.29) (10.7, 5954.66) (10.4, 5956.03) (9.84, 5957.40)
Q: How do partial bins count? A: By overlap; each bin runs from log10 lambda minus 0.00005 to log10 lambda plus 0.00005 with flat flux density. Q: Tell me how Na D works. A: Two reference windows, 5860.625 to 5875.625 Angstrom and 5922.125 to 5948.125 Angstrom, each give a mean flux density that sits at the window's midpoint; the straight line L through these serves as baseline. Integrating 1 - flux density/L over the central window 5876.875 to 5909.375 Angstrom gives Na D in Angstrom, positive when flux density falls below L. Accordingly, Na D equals 5.1 Angstrom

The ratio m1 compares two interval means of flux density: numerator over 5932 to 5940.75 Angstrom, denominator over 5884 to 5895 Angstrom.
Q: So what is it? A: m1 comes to 1.40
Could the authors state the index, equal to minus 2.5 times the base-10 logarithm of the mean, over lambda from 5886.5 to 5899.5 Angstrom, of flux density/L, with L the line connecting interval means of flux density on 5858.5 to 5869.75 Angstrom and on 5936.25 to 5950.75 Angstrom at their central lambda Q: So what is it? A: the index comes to 0.39 mag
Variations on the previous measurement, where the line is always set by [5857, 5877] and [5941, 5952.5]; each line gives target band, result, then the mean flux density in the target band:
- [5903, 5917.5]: 0.05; 9.32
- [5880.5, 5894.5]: 0.28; 7.52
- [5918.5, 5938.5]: 0.02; 9.61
